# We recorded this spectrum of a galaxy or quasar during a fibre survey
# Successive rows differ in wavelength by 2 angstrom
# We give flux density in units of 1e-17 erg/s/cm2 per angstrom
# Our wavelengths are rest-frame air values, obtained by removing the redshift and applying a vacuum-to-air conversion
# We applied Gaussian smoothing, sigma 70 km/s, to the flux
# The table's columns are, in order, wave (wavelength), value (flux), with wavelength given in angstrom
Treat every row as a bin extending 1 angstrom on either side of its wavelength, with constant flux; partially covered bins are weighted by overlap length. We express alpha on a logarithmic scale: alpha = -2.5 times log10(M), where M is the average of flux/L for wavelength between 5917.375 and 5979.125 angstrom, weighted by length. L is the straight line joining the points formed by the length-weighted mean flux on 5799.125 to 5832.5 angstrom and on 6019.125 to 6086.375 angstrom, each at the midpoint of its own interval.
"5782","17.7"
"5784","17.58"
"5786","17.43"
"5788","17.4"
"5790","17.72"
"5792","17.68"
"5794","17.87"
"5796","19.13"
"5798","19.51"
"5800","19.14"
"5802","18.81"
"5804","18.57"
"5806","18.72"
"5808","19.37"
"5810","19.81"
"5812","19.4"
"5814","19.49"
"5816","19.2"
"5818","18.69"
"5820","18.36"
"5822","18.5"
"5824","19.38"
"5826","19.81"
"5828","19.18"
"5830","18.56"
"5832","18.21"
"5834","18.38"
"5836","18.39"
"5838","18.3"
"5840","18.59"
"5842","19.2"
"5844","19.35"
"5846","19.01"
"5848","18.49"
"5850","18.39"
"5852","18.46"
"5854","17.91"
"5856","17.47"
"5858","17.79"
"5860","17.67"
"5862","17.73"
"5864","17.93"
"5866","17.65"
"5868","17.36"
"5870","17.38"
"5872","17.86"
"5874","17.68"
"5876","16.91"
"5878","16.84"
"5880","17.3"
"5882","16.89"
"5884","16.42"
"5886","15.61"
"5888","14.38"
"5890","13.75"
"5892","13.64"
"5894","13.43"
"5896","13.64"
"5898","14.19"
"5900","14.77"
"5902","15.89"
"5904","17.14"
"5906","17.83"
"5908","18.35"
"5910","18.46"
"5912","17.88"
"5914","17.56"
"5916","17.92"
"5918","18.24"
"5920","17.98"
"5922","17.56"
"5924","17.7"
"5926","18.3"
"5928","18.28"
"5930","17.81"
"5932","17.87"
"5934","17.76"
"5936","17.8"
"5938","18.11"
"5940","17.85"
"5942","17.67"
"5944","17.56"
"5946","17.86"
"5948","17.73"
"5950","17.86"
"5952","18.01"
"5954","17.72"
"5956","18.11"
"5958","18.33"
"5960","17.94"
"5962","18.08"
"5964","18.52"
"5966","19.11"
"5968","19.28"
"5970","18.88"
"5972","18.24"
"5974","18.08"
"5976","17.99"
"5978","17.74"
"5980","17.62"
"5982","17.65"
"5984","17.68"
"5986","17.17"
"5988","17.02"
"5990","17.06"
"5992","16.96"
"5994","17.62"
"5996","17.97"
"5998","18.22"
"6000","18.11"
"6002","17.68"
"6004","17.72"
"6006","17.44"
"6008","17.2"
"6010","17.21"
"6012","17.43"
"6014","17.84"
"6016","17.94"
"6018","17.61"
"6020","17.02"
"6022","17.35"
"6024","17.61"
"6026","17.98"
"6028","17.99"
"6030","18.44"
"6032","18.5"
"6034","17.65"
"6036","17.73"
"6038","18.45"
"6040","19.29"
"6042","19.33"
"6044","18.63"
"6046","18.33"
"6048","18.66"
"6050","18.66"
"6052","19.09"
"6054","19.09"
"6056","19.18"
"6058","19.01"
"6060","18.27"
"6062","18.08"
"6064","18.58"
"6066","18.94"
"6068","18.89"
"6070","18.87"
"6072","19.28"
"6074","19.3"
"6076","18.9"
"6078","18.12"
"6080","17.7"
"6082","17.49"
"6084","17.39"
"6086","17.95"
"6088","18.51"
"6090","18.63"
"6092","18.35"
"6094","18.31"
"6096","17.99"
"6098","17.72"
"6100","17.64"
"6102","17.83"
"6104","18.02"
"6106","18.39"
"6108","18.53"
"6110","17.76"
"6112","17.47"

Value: 0.04 mag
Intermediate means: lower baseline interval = 19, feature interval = 18.1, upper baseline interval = 18.4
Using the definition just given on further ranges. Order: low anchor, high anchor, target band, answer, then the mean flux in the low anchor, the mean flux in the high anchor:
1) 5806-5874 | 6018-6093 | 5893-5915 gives 0.14 mag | 18.5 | 18.4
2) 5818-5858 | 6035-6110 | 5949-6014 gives 0.04 mag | 18.6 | 18.5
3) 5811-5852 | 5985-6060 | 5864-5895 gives 0.15 mag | 18.8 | 18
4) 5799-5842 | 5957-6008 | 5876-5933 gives 0.11 mag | 18.9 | 17.9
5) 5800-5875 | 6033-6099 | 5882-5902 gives 0.26 mag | 18.5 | 18.5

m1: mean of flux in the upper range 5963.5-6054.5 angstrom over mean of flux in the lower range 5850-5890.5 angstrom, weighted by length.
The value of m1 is 1.1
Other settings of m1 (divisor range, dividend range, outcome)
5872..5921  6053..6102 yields 1.12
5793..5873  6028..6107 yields 0.99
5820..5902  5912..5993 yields 1.04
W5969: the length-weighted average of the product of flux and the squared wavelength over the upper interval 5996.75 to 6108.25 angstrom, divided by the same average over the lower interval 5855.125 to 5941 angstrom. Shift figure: 1.1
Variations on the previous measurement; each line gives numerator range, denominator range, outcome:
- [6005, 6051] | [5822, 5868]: 1.04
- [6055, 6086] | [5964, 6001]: 1.06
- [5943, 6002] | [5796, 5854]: 1.00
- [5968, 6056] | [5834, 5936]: 1.09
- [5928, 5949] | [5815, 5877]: 1.00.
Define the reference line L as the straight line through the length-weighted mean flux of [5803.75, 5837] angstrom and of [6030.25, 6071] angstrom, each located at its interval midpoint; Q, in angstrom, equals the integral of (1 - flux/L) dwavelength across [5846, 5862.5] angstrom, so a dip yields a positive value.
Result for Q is 0.7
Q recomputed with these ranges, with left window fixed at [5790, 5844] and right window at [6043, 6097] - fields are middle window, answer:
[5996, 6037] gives 1.9 angstrom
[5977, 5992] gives 1.0 angstrom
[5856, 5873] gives 1.0 angstrom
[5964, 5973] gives -0.1 angstrom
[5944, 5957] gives 0.6 angstrom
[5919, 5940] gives 0.9 angstrom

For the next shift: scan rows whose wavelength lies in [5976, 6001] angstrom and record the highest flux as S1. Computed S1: 18.22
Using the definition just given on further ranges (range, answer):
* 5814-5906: 19.81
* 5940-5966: 19.11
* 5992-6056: 19.33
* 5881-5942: 18.46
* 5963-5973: 19.28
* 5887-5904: 17.14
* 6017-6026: 17.98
